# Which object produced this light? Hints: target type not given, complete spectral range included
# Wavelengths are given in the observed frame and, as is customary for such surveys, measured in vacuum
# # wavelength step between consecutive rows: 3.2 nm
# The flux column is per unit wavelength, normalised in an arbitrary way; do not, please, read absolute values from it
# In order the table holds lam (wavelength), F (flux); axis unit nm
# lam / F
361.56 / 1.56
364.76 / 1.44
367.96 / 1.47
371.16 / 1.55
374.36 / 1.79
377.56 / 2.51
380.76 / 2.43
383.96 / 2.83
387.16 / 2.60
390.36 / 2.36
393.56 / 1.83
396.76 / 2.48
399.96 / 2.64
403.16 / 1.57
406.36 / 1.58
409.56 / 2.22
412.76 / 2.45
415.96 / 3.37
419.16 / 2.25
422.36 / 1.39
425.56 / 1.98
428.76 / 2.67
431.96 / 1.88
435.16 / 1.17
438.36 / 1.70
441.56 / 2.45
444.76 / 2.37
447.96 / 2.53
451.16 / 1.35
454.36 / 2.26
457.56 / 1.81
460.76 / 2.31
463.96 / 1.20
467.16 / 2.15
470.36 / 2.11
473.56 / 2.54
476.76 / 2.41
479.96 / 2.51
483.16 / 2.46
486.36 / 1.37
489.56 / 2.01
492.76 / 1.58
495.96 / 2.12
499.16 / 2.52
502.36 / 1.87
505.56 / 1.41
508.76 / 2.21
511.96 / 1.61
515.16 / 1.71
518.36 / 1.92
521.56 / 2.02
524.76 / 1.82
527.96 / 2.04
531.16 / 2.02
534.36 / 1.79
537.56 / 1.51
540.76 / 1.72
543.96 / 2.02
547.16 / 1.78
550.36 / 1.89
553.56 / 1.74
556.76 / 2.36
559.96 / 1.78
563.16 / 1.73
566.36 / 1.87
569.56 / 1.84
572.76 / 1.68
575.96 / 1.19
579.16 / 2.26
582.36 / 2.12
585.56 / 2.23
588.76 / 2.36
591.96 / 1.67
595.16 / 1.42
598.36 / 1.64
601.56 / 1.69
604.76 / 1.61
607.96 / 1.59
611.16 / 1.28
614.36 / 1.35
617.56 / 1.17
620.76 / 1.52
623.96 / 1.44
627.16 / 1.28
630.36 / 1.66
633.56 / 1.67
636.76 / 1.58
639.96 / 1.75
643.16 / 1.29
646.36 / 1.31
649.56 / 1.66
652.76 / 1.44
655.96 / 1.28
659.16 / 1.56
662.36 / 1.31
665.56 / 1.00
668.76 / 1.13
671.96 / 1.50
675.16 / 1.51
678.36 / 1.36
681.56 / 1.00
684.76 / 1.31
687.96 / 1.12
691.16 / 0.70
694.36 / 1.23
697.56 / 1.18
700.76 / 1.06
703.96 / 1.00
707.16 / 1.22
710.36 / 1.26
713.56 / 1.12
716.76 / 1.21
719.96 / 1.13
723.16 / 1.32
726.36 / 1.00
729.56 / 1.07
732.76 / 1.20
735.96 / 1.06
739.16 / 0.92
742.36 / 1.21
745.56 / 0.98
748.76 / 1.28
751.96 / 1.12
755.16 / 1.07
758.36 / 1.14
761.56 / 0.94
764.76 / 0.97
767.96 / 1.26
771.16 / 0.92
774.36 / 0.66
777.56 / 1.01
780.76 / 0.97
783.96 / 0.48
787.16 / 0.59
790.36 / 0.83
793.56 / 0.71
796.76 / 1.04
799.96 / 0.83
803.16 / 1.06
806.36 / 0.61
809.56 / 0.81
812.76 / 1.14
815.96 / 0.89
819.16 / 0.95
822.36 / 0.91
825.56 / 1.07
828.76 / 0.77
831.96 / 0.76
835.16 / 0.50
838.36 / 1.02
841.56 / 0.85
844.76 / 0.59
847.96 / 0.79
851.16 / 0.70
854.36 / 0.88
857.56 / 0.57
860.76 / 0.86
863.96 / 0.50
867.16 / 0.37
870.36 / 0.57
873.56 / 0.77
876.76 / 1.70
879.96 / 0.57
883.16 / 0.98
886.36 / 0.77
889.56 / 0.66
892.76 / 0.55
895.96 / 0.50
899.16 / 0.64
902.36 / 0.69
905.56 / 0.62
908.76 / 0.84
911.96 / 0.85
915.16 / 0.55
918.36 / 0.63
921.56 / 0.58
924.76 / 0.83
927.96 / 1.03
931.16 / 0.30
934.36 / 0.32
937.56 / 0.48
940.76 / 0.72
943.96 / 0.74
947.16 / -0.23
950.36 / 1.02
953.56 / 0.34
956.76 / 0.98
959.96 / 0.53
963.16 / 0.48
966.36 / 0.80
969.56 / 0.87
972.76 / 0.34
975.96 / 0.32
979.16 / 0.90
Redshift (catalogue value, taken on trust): 0.890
